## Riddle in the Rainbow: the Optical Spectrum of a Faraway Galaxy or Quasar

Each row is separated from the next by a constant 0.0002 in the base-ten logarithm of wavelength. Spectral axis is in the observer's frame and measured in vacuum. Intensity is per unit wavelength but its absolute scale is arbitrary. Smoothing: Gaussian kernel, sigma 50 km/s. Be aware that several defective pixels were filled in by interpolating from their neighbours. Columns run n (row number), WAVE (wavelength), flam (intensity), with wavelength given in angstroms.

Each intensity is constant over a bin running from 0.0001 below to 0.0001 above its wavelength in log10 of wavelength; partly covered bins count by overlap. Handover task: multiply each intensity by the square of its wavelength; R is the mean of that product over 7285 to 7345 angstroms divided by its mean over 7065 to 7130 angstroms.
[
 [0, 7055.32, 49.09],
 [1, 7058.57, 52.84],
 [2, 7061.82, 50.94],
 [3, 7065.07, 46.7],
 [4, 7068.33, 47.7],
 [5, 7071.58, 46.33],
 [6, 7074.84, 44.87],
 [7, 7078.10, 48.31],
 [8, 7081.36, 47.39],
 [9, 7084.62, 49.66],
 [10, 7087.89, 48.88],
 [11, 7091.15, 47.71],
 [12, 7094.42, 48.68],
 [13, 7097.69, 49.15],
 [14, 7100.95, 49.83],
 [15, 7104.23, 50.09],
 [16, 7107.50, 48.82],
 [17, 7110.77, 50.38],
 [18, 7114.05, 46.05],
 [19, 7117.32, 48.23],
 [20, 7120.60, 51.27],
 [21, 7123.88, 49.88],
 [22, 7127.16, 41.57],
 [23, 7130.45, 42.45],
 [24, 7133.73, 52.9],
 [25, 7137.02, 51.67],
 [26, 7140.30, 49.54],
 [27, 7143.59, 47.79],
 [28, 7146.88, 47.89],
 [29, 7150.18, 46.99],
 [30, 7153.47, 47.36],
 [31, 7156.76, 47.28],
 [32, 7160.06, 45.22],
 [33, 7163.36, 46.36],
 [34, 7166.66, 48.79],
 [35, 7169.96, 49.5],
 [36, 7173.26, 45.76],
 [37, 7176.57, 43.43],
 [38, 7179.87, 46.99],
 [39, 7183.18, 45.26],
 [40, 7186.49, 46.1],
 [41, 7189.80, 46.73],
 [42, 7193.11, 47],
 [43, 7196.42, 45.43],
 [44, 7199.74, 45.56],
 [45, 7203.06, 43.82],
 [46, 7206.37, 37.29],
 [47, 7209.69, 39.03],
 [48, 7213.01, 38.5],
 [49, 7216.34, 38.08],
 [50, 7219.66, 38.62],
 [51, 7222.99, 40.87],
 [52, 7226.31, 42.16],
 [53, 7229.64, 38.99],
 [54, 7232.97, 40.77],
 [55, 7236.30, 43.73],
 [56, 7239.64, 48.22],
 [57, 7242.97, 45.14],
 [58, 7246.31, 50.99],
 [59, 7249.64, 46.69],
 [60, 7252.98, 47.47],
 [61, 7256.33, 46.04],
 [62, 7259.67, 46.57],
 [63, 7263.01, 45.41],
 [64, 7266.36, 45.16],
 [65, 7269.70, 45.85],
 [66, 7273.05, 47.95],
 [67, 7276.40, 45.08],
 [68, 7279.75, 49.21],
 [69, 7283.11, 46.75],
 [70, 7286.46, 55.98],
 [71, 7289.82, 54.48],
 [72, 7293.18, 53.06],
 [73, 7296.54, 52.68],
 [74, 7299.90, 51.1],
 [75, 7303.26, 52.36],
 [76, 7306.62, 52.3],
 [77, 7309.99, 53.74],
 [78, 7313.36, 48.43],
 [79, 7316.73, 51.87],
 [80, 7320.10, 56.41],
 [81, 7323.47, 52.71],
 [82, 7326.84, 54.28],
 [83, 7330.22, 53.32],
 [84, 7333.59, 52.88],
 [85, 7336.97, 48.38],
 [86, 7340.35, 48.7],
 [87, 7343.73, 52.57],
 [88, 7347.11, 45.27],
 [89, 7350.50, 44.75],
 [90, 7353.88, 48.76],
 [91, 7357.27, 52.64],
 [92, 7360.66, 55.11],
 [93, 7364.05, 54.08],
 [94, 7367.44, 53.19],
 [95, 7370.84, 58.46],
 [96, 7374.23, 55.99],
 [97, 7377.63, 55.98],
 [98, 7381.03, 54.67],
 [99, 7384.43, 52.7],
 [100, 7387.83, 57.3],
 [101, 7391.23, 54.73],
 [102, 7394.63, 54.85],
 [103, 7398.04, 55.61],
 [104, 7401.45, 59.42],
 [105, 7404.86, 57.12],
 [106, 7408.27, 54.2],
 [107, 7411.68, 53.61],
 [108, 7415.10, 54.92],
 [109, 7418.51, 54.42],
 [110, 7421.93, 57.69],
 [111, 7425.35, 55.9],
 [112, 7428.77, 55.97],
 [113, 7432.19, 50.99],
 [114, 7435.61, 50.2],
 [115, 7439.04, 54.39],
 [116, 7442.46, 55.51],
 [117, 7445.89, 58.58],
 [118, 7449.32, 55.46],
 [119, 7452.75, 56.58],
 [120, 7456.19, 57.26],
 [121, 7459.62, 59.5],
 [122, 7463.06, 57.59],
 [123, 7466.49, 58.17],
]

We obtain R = 1.16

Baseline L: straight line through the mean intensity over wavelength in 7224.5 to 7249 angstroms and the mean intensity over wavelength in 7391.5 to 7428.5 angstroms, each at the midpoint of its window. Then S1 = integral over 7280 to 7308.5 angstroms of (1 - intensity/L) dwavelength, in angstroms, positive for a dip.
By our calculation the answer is -2.39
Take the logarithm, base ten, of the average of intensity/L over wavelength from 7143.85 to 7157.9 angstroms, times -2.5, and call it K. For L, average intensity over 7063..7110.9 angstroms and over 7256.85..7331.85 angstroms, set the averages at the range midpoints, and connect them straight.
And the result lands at 0.04 mag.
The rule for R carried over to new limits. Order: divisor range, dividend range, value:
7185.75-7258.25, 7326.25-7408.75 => 1.28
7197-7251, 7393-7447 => 1.37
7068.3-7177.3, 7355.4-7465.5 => 1.25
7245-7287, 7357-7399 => 1.20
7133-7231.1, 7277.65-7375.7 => 1.20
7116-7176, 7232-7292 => 1.03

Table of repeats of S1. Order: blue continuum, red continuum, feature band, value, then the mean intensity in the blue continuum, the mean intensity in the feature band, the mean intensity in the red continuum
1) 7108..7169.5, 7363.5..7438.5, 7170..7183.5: 0.9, 47.9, 45.9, 55.1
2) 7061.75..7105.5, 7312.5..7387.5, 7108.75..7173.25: 1.6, 48.2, 47.9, 52.5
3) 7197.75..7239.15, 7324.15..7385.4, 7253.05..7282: -1.0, 40.9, 46.5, 52.3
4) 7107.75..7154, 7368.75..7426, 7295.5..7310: 0.2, 48.2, 52.3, 55.7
